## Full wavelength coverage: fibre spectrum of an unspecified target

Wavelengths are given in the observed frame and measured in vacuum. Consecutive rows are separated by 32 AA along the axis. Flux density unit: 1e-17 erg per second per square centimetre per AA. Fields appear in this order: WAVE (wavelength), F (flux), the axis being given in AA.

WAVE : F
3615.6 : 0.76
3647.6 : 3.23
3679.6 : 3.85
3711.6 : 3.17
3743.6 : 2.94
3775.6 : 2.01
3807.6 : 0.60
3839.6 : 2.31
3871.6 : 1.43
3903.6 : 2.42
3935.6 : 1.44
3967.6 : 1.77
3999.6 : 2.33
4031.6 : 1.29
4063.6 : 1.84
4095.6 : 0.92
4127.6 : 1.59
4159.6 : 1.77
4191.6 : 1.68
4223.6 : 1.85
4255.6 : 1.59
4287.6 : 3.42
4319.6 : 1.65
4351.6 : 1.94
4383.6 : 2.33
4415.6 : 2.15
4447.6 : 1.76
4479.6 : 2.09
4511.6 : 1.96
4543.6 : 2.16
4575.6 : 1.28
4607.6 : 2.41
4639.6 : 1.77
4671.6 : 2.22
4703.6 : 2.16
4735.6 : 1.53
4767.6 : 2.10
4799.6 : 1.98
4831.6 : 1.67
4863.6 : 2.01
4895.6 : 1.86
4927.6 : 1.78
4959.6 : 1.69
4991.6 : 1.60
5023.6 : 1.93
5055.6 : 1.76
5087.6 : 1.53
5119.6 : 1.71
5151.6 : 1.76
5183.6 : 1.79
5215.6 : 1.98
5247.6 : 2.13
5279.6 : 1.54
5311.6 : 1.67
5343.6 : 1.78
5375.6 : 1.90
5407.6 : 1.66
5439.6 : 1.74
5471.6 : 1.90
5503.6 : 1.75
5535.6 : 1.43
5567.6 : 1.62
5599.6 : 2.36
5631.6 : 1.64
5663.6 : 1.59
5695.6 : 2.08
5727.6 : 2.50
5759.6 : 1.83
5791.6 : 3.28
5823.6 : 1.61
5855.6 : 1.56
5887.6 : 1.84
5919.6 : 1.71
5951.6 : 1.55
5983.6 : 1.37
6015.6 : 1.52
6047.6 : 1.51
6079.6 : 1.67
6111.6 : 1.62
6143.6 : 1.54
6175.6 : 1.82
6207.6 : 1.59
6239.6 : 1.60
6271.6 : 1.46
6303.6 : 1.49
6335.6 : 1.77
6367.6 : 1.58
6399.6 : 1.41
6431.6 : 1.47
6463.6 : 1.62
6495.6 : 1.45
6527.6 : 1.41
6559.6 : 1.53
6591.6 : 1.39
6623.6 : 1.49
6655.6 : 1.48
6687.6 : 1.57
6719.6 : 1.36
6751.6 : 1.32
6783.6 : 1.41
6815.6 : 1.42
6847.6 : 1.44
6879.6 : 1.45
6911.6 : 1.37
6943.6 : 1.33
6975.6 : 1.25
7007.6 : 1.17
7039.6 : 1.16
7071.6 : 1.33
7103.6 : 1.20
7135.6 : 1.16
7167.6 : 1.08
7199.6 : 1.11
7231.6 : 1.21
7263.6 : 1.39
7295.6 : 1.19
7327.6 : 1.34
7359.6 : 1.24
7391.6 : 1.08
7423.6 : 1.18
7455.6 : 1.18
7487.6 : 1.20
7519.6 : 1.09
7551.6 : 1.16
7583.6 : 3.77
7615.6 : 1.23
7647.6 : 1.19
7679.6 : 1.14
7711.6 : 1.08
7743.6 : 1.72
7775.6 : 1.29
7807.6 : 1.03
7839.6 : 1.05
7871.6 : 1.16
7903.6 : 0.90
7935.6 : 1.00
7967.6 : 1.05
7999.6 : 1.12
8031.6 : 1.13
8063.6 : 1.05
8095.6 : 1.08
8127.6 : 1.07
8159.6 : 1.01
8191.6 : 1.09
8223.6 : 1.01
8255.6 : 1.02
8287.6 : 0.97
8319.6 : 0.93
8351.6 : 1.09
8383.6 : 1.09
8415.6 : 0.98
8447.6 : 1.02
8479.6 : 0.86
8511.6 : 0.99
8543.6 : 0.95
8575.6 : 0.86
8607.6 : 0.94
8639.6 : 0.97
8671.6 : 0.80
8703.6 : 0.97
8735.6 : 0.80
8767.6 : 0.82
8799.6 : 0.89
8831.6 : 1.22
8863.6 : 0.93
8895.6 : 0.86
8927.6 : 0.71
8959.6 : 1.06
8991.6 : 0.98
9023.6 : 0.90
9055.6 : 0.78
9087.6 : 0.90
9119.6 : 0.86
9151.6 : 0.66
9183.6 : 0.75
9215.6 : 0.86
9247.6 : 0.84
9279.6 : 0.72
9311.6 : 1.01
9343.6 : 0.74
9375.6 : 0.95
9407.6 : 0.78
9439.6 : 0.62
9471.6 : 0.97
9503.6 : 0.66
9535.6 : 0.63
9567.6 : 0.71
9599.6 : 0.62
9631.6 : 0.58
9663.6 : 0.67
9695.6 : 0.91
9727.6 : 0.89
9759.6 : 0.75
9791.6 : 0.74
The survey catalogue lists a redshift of 0.15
